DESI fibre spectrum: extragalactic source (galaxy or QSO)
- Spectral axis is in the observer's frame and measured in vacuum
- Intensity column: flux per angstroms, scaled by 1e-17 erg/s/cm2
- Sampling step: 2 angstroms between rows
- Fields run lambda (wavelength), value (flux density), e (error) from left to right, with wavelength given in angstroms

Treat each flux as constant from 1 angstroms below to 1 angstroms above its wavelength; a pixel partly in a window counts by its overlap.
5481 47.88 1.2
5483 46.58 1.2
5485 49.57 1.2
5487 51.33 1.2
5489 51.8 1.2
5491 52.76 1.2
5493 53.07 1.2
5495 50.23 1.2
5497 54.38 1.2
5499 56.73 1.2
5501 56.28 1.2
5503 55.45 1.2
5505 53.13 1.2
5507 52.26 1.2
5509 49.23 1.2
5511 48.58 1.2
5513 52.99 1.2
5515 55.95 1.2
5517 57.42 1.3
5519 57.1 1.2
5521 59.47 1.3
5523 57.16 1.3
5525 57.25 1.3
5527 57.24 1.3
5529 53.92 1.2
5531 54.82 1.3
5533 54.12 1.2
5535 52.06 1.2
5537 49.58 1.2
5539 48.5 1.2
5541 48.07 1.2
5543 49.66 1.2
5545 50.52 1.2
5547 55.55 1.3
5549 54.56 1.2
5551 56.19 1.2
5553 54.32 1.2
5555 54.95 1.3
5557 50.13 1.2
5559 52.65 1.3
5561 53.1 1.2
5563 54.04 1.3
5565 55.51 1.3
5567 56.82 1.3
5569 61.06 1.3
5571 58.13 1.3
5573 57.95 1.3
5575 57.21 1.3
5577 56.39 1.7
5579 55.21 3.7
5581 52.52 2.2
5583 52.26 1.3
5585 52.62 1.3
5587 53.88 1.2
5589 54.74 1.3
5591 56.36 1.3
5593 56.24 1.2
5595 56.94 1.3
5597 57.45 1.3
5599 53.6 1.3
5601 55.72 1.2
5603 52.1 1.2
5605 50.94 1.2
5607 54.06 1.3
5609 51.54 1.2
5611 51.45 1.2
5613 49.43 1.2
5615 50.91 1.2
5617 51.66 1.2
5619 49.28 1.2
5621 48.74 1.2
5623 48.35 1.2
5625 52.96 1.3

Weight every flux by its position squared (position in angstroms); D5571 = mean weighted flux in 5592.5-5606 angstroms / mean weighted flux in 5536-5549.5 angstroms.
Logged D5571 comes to 1.1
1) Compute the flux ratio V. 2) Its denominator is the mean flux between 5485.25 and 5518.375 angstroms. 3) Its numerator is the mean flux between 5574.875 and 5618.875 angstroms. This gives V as 1.01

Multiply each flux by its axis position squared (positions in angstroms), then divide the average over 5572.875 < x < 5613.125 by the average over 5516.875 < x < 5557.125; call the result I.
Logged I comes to 1.0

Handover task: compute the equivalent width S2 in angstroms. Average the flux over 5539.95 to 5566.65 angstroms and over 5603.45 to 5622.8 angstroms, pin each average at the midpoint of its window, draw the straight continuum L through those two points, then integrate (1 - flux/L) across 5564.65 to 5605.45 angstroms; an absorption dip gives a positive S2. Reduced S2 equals -2.8 angstroms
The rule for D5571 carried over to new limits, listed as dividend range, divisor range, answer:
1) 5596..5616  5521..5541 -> 1.01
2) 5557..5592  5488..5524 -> 1.05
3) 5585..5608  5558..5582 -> 0.99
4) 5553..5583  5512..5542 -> 1.03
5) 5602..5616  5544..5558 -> 0.98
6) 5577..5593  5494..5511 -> 1.05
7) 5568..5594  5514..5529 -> 1.00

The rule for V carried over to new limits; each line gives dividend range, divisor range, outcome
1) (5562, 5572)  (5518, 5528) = 0.99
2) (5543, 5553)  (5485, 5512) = 1.02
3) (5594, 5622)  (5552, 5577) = 0.94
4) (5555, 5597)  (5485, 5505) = 1.04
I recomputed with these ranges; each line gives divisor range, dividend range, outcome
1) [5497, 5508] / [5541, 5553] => 0.98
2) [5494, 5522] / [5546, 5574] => 1.04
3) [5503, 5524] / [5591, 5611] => 1.03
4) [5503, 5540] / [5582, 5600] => 1.04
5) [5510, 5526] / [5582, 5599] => 1.01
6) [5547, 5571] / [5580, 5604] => 1.00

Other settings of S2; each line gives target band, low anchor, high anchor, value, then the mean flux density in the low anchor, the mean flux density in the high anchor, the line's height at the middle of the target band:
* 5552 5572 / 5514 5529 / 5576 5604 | 0.2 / 57.1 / 54.7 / 55.7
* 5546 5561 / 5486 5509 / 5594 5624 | -0.4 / 53.2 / 52.1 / 52.7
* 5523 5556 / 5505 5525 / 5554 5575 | 1.0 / 54.5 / 55.5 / 55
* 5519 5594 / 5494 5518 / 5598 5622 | -2.7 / 53.6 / 51.6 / 52.6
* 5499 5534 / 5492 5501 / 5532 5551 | -1.3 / 53.9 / 51.7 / 52.9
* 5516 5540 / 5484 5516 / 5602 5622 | -1.2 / 52.7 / 51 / 52.3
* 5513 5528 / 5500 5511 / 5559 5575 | -0.9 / 52.8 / 56.4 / 53.7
